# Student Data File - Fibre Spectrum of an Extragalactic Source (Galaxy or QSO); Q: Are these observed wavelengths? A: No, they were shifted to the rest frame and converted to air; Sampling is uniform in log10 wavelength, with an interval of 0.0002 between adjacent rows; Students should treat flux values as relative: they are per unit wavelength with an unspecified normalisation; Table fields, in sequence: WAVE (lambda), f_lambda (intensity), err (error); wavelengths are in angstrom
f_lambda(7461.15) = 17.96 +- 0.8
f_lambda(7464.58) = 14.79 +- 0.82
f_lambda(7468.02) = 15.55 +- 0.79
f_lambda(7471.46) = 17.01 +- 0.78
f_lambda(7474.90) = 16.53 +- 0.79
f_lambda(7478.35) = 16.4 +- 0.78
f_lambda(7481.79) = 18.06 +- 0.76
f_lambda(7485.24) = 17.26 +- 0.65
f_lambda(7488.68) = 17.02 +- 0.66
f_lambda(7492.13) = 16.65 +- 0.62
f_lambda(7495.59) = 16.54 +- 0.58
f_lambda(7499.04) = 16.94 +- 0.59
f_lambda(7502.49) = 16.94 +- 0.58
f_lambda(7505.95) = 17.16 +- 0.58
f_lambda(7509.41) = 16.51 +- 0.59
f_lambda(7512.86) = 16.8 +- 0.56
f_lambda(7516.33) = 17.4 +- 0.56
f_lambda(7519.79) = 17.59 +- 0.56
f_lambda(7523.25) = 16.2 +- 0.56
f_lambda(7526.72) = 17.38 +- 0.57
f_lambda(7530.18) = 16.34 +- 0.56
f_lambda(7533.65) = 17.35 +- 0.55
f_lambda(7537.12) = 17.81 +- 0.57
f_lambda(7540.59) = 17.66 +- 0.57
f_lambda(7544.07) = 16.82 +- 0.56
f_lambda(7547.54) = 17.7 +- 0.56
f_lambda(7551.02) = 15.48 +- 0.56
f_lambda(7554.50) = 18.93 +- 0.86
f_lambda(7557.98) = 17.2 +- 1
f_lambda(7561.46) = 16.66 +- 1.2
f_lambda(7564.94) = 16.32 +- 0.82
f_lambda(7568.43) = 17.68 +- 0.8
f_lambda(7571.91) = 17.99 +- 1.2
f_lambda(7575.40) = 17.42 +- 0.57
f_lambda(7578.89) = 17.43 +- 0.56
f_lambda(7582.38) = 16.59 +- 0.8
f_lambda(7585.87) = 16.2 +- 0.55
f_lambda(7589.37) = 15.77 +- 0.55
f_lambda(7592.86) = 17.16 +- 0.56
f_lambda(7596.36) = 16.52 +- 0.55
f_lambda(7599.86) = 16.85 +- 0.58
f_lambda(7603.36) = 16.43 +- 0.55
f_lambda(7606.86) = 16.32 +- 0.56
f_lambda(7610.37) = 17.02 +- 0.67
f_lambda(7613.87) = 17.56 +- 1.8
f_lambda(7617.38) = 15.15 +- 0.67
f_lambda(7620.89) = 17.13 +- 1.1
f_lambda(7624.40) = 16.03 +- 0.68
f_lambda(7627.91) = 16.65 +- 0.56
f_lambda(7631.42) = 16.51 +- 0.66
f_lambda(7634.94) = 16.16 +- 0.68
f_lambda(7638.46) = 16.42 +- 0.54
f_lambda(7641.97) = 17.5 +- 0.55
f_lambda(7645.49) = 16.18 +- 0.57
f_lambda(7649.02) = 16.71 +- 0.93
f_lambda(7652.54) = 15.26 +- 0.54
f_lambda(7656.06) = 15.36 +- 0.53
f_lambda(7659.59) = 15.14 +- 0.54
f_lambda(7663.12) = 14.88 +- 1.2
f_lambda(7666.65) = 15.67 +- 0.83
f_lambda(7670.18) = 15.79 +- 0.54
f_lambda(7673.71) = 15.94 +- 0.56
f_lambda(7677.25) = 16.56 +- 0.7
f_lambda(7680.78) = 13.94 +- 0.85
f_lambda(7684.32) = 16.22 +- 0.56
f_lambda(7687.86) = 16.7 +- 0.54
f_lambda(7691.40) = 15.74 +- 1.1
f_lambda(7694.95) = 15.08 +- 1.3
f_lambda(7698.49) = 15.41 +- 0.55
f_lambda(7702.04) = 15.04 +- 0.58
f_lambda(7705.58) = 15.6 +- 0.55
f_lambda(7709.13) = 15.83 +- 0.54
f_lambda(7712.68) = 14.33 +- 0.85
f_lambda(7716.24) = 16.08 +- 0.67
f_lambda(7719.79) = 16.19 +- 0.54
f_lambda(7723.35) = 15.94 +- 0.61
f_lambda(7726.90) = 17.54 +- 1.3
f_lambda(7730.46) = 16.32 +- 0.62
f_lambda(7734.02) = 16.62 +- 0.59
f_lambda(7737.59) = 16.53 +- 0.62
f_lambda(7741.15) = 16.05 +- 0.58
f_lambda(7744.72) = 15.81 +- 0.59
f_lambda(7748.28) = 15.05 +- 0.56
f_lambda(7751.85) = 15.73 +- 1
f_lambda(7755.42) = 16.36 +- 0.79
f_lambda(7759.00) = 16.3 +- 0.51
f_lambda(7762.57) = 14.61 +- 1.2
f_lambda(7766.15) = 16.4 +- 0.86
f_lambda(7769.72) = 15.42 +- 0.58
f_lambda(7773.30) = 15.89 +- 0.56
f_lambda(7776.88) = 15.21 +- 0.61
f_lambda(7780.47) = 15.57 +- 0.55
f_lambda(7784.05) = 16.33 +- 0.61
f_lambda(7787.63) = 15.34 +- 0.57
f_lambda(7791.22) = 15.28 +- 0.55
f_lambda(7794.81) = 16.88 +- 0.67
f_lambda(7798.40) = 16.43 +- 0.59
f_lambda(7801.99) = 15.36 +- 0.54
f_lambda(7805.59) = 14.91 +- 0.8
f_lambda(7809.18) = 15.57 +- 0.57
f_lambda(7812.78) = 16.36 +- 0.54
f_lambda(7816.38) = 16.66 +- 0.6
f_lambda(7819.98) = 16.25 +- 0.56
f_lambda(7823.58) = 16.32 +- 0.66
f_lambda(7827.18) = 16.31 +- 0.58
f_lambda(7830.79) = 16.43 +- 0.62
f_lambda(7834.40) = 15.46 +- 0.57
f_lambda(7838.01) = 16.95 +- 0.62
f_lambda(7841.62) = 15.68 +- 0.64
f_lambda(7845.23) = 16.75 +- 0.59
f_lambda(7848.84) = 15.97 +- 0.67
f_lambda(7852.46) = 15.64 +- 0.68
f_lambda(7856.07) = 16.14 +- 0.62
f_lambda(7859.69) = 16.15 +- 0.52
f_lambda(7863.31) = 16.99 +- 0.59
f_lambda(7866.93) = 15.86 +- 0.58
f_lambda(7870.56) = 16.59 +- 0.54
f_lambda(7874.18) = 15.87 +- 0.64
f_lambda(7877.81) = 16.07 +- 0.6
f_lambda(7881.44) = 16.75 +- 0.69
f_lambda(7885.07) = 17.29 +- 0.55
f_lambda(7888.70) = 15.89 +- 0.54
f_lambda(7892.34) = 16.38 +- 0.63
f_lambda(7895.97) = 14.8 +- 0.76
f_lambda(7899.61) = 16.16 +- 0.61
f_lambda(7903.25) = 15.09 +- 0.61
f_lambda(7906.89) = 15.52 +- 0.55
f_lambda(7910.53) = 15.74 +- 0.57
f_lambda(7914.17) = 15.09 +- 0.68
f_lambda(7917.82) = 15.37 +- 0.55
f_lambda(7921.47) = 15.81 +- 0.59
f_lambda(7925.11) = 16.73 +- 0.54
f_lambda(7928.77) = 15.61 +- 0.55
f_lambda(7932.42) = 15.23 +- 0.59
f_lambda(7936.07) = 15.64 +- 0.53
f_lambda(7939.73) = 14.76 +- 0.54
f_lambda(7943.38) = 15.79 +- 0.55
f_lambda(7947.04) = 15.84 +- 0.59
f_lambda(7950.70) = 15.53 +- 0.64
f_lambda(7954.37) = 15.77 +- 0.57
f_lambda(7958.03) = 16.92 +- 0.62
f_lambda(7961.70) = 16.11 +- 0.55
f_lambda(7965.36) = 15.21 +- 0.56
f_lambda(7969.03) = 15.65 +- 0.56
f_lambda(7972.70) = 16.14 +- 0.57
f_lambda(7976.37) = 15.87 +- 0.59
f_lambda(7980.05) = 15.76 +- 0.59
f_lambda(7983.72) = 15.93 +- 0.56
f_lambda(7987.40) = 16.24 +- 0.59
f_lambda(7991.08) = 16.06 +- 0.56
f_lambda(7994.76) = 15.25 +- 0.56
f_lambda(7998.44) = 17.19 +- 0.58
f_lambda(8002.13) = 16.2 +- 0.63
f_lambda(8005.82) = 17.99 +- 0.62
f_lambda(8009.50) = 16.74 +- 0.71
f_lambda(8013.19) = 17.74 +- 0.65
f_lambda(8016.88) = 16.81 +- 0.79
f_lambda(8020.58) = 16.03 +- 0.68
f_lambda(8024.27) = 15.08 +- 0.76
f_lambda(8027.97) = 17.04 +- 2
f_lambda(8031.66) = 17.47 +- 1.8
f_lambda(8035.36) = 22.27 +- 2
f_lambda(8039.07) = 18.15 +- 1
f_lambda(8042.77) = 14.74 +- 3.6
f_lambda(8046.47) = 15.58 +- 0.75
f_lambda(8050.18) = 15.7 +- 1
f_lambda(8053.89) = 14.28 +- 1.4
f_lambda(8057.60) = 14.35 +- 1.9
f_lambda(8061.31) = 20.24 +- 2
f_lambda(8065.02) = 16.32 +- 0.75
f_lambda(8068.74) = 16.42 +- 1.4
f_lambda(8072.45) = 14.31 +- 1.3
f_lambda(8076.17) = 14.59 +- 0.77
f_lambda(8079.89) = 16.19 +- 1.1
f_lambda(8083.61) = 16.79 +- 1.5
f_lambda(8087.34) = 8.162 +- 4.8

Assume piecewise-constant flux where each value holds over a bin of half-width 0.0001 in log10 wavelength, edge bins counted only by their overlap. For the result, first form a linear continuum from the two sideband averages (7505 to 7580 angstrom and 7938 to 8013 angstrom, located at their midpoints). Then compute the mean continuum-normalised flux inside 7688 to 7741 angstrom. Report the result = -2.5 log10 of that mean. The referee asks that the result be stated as 0.06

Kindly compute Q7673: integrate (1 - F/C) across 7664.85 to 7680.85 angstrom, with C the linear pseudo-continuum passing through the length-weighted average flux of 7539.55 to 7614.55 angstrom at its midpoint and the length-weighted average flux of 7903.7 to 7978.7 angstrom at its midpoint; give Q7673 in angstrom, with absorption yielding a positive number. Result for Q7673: 0.9 angstrom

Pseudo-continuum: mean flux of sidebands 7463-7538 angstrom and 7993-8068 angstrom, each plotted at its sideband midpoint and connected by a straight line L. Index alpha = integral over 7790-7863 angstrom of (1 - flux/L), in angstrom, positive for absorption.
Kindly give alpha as 3.0 angstrom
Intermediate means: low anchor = 16.8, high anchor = 16.8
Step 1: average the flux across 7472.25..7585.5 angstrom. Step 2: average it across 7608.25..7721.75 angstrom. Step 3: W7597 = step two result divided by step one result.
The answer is 0.9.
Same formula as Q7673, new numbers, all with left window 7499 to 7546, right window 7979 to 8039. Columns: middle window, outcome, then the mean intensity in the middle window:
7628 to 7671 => 2.6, 16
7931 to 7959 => 2.1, 15.7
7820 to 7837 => 0.8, 16.2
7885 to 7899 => 0.8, 15.9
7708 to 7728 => 1.3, 15.9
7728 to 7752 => 1.3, 16.1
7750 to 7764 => 1.0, 15.8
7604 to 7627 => 0.7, 16.5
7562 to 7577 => -0.2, 17.3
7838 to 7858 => 1.0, 16.1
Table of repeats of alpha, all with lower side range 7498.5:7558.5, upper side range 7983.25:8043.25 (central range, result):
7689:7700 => 1.0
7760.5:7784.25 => 2.0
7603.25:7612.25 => 0.2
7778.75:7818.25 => 2.7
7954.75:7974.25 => 1.1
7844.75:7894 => 2.0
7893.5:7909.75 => 1.5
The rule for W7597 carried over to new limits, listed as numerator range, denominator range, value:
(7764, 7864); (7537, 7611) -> 0.94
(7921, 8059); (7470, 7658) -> 0.96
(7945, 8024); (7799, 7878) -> 1.01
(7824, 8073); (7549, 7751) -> 1.00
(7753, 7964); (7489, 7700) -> 0.96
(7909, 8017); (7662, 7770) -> 1.01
